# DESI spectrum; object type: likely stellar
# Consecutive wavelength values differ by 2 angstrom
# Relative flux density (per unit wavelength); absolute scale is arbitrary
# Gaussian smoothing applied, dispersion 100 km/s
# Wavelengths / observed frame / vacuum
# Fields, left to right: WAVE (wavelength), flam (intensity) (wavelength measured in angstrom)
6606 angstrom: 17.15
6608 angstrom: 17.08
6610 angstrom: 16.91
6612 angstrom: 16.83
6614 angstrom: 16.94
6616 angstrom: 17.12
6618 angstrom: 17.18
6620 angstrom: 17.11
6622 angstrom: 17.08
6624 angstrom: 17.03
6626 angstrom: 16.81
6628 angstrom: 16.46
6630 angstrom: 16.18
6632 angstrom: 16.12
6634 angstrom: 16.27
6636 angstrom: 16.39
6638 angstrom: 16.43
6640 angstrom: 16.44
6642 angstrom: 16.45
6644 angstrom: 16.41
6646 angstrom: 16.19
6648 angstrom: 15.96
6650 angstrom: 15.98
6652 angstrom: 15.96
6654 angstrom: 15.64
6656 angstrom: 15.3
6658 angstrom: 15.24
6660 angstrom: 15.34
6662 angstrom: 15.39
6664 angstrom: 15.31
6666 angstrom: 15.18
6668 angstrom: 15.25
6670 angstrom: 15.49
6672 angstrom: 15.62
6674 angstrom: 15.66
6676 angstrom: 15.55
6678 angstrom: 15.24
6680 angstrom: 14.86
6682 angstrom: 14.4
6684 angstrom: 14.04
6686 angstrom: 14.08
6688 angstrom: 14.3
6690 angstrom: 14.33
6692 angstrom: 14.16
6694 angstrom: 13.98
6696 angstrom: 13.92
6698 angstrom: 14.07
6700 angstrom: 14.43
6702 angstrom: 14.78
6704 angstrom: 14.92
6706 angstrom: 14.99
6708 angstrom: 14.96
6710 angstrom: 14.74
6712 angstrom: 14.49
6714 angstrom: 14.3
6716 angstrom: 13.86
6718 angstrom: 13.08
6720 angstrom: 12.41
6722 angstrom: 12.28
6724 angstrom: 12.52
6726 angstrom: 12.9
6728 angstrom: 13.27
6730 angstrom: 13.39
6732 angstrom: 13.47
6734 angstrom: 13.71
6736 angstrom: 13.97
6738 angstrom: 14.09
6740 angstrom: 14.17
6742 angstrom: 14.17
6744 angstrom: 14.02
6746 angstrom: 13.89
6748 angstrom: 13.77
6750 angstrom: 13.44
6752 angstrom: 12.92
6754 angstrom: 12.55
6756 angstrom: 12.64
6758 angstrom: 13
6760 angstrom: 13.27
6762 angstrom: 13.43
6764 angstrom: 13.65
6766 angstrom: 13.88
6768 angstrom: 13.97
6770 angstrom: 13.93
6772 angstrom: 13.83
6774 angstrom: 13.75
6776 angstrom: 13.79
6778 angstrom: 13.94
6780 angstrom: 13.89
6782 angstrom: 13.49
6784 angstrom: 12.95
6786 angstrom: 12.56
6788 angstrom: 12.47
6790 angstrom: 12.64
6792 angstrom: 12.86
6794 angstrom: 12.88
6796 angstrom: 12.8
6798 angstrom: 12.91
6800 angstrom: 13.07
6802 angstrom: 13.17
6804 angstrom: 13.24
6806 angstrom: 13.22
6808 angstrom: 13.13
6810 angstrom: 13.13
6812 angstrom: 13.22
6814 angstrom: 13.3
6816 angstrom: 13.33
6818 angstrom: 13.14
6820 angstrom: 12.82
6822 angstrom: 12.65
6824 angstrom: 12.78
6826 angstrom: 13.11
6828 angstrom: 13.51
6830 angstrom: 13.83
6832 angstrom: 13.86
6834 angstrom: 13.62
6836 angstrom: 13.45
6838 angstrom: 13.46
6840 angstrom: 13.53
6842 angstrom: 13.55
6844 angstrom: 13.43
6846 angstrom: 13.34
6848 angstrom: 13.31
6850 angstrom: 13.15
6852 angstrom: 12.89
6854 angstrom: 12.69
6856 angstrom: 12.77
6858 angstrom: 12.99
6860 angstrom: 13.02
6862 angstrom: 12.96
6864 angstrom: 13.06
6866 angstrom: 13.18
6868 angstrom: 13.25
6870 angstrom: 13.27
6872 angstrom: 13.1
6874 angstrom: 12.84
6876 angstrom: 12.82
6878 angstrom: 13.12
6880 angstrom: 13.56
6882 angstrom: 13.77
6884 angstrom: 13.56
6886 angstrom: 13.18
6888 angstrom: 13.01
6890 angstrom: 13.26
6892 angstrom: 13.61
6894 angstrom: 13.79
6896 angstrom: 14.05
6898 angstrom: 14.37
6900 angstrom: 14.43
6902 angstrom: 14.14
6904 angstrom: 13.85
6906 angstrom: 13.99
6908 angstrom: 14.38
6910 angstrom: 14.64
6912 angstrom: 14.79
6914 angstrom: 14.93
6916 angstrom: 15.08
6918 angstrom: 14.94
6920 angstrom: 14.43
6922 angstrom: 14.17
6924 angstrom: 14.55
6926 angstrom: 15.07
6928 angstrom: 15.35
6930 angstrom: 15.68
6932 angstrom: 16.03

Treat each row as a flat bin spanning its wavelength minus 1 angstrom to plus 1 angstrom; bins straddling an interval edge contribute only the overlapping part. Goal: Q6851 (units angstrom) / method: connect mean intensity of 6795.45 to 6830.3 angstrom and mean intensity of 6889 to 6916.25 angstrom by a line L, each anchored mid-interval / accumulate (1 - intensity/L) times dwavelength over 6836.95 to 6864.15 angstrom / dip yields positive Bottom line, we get 0.84 angstrom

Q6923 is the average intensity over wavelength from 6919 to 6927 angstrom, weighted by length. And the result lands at 14.6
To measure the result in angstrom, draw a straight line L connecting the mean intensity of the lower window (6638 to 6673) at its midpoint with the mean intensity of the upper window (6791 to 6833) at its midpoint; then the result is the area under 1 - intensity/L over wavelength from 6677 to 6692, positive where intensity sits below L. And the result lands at 0.8 angstrom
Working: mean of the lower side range 15.7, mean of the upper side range 13.1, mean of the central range 14.4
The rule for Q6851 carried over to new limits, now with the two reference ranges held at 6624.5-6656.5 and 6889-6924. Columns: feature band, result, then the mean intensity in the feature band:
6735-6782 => 5.2 angstrom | 13.6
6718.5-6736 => 2.8 angstrom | 13.1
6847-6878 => 3.4 angstrom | 13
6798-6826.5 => 3.6 angstrom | 13.1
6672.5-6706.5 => 2.7 angstrom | 14.6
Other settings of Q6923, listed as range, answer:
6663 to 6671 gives 15.3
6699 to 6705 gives 14.7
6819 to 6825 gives 12.8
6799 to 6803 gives 13.1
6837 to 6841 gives 13.5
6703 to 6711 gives 14.9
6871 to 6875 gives 13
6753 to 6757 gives 12.6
